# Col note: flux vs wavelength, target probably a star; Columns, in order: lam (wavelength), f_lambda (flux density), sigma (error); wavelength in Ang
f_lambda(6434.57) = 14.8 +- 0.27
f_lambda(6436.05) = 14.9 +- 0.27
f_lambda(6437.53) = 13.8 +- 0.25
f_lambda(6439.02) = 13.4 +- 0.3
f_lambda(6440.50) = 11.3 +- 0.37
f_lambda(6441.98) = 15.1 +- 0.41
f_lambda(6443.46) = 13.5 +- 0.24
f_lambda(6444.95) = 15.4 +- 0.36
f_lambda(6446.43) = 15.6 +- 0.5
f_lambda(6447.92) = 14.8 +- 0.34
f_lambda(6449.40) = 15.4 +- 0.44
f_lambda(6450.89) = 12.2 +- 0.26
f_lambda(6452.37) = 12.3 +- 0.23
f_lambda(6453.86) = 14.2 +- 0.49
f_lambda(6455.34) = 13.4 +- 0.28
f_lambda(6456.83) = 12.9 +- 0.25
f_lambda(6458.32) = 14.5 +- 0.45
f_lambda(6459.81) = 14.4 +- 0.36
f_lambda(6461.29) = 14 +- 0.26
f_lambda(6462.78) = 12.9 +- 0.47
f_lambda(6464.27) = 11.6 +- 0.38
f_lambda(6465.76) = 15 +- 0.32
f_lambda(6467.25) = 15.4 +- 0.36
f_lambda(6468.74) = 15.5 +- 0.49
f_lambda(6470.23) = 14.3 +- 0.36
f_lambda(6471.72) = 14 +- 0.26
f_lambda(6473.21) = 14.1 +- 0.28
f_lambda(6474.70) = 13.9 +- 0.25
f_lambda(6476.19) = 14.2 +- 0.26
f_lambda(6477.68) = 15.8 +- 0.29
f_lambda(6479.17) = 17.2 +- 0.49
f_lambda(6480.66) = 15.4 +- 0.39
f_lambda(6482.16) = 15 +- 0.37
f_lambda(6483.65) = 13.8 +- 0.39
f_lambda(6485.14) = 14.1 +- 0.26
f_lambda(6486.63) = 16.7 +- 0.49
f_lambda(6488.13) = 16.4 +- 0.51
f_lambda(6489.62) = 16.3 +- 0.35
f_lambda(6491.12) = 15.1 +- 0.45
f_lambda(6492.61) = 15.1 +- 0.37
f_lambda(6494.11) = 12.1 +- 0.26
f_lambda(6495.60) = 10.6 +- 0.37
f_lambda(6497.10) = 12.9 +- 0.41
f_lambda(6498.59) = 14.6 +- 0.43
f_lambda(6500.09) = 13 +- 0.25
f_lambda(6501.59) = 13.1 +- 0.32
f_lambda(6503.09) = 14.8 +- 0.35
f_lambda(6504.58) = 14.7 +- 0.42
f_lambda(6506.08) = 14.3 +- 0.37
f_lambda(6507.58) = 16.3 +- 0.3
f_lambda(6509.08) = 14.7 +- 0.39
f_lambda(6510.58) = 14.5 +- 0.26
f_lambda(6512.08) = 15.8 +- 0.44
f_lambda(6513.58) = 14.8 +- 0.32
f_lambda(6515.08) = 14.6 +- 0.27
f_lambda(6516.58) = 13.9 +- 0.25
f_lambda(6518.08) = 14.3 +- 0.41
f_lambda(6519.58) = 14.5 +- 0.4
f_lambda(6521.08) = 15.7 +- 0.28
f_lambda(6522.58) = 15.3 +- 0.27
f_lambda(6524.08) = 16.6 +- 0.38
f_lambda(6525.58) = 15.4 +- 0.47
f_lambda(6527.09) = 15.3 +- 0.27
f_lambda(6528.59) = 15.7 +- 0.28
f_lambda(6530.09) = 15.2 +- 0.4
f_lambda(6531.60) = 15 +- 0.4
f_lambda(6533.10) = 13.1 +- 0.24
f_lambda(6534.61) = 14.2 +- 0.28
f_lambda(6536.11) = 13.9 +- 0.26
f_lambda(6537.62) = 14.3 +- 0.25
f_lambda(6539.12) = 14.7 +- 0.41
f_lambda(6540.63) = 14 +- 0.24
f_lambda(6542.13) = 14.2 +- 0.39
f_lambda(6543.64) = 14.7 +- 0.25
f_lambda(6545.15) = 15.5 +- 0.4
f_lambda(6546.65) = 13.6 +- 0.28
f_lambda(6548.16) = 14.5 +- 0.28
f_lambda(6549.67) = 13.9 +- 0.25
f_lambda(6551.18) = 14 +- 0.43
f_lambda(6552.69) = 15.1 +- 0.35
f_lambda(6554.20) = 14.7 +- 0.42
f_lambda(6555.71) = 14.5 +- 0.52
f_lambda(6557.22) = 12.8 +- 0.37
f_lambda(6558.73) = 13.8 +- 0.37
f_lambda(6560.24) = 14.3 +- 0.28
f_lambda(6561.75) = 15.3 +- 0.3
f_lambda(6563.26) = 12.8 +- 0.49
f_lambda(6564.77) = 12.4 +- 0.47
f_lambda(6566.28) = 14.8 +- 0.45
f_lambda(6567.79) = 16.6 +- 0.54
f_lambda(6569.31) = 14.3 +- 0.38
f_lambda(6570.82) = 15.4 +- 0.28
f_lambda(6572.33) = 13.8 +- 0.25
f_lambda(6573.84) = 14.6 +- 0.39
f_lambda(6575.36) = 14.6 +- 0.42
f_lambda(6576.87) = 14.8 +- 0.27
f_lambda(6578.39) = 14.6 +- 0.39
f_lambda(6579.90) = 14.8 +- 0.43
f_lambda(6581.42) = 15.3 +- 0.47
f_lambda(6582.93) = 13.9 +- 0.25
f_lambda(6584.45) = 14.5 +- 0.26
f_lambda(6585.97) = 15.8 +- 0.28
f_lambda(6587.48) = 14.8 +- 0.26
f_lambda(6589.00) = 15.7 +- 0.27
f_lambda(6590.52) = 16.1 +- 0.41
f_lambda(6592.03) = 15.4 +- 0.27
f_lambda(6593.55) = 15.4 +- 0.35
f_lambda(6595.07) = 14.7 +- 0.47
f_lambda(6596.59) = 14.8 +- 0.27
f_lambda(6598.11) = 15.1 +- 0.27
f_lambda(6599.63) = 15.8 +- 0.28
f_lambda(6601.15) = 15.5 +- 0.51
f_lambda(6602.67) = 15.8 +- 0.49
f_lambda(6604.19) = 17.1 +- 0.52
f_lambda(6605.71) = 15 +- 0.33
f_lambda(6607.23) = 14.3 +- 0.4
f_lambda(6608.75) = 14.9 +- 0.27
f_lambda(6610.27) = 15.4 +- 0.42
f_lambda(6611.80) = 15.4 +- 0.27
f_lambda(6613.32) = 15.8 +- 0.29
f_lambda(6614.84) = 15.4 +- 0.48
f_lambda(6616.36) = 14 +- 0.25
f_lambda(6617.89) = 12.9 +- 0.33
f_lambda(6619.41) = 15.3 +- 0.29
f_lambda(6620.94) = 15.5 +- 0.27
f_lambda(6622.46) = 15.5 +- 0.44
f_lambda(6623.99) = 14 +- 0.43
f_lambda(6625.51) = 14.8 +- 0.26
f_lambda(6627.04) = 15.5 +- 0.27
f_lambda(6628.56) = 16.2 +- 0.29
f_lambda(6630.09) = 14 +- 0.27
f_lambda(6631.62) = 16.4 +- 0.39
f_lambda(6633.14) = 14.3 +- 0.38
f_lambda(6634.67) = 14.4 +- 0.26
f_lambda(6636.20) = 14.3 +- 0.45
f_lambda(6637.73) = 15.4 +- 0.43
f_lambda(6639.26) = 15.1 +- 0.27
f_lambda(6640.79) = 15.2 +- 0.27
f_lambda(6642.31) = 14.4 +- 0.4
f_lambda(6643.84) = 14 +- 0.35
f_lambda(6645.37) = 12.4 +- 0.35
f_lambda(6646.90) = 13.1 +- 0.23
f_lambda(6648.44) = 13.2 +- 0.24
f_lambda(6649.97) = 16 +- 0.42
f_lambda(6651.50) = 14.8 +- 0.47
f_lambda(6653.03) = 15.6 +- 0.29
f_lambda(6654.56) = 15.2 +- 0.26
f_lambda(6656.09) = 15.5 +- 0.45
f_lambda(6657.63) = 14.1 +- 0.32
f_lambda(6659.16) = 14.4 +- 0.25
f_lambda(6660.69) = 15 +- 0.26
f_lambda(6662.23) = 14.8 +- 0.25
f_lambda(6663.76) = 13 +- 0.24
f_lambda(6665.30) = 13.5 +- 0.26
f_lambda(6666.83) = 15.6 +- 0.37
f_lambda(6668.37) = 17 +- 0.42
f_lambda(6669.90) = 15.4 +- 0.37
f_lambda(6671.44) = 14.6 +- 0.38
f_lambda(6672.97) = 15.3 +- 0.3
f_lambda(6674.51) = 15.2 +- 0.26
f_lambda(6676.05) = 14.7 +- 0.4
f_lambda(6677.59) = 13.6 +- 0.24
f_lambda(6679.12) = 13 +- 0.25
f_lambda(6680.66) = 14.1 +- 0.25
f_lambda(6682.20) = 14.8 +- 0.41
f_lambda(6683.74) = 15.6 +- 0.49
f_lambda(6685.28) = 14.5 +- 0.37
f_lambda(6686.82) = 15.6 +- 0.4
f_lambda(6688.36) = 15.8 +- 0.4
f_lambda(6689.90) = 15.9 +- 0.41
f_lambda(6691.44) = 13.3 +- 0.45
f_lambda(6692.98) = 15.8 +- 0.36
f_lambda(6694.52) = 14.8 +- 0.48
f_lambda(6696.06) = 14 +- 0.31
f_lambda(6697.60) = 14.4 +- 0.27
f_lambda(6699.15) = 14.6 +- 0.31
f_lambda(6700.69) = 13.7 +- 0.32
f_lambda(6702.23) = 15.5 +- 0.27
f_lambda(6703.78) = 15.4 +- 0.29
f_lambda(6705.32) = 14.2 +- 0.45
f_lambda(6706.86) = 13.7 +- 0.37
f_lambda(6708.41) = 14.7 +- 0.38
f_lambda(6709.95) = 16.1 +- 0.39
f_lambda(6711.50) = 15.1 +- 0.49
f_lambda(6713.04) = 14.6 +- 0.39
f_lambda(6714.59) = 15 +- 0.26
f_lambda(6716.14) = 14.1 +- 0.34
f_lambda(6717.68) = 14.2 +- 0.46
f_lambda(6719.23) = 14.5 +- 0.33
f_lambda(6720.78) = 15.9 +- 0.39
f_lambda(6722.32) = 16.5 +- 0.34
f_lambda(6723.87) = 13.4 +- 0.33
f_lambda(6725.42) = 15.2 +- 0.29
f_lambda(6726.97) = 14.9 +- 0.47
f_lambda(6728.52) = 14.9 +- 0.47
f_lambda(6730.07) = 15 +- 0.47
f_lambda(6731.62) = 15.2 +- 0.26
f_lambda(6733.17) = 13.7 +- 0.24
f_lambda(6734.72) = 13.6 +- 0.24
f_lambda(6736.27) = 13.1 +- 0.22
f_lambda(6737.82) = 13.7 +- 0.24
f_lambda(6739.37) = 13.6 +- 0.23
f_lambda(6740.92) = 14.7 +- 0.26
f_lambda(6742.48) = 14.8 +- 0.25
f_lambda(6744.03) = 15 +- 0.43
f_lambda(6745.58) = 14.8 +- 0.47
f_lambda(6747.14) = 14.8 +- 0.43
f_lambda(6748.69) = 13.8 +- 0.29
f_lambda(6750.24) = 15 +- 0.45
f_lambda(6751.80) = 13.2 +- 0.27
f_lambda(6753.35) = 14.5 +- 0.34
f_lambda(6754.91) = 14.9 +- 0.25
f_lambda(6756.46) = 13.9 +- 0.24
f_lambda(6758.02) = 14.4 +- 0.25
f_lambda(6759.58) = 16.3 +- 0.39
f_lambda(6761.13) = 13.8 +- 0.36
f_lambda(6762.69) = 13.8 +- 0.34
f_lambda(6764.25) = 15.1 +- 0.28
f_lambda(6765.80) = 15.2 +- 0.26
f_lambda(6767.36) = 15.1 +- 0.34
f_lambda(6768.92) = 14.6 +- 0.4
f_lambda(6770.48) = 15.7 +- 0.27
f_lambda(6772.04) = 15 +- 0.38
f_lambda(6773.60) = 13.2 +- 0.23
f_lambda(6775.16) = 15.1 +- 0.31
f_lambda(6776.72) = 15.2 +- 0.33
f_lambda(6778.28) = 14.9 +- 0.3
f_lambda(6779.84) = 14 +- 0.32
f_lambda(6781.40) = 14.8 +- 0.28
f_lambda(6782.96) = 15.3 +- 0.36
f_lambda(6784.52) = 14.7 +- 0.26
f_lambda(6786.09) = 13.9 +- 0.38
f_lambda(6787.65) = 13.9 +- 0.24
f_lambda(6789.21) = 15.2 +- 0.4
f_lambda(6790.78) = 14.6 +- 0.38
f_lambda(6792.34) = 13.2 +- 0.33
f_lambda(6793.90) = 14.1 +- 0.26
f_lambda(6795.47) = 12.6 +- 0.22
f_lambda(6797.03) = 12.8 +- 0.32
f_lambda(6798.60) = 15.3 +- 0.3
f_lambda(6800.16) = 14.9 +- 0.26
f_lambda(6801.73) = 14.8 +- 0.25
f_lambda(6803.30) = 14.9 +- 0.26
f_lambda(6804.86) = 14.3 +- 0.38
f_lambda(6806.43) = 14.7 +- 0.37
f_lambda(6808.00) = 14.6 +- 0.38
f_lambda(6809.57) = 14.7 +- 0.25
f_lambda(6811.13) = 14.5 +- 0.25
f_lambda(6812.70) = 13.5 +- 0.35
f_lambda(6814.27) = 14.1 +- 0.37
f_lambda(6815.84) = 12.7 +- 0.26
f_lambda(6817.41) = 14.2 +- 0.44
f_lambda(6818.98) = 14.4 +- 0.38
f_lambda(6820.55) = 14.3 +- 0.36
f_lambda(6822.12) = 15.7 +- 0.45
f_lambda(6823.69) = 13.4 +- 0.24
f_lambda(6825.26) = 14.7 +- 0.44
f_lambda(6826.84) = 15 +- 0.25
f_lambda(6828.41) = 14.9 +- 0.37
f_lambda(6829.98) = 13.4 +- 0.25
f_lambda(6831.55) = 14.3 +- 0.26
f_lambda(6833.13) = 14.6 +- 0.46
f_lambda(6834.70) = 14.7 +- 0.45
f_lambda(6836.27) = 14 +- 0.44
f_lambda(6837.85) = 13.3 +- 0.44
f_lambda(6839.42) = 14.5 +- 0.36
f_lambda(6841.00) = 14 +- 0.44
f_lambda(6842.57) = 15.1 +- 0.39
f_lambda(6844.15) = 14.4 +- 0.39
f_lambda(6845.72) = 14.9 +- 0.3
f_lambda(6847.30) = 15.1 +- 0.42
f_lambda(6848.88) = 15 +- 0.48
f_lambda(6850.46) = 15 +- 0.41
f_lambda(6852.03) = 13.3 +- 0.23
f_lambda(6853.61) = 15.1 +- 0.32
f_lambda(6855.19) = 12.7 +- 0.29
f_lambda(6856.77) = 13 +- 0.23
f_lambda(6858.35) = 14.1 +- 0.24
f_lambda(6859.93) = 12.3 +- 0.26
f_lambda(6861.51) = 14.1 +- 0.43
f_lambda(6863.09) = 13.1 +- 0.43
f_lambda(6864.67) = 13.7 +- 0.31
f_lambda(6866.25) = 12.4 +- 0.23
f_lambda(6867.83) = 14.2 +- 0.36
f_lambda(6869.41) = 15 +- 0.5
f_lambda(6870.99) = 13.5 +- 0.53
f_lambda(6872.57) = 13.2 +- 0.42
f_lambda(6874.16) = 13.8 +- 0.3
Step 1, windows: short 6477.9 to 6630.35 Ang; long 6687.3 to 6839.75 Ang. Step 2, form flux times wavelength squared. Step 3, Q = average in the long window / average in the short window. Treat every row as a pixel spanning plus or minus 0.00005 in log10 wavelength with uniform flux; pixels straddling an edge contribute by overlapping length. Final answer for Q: 1.0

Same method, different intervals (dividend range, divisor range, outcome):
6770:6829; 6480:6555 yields 1.07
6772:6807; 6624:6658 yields 1.02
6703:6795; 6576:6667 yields 1.02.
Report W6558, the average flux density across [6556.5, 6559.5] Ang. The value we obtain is 13.3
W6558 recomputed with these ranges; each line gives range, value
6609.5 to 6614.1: 15.5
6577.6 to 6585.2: 14.6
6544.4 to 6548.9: 14.5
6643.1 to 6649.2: 13.2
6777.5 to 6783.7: 14.8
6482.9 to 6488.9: 15.3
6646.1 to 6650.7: 14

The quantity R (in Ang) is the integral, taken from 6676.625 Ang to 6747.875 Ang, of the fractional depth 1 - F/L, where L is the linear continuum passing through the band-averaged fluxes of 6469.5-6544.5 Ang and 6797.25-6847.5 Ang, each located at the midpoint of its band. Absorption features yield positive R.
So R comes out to -0.7 Ang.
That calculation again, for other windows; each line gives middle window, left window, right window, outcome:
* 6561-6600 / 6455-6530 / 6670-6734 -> -0.5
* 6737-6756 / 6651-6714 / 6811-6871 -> 0.2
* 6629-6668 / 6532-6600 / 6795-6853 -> -0.2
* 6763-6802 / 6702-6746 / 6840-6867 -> -0.5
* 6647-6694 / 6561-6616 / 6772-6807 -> -0.1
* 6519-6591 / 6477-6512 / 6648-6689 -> 0.3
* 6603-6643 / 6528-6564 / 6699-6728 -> -1.3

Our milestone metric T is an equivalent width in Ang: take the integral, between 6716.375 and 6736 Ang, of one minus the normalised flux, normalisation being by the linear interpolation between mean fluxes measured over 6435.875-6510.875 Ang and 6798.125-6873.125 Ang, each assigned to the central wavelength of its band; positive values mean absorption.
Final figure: -0.6 Ang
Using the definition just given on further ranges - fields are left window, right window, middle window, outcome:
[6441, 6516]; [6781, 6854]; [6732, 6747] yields 0.2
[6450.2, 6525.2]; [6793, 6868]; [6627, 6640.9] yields -0.7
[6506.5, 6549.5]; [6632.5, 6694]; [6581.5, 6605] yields -1.0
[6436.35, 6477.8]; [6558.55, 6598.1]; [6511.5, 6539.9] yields -0.8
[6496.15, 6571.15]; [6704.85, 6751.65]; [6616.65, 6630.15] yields -0.3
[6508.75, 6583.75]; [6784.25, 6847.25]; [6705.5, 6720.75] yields -0.3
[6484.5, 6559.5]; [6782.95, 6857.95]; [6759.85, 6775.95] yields -0.4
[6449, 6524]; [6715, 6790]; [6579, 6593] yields -0.6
